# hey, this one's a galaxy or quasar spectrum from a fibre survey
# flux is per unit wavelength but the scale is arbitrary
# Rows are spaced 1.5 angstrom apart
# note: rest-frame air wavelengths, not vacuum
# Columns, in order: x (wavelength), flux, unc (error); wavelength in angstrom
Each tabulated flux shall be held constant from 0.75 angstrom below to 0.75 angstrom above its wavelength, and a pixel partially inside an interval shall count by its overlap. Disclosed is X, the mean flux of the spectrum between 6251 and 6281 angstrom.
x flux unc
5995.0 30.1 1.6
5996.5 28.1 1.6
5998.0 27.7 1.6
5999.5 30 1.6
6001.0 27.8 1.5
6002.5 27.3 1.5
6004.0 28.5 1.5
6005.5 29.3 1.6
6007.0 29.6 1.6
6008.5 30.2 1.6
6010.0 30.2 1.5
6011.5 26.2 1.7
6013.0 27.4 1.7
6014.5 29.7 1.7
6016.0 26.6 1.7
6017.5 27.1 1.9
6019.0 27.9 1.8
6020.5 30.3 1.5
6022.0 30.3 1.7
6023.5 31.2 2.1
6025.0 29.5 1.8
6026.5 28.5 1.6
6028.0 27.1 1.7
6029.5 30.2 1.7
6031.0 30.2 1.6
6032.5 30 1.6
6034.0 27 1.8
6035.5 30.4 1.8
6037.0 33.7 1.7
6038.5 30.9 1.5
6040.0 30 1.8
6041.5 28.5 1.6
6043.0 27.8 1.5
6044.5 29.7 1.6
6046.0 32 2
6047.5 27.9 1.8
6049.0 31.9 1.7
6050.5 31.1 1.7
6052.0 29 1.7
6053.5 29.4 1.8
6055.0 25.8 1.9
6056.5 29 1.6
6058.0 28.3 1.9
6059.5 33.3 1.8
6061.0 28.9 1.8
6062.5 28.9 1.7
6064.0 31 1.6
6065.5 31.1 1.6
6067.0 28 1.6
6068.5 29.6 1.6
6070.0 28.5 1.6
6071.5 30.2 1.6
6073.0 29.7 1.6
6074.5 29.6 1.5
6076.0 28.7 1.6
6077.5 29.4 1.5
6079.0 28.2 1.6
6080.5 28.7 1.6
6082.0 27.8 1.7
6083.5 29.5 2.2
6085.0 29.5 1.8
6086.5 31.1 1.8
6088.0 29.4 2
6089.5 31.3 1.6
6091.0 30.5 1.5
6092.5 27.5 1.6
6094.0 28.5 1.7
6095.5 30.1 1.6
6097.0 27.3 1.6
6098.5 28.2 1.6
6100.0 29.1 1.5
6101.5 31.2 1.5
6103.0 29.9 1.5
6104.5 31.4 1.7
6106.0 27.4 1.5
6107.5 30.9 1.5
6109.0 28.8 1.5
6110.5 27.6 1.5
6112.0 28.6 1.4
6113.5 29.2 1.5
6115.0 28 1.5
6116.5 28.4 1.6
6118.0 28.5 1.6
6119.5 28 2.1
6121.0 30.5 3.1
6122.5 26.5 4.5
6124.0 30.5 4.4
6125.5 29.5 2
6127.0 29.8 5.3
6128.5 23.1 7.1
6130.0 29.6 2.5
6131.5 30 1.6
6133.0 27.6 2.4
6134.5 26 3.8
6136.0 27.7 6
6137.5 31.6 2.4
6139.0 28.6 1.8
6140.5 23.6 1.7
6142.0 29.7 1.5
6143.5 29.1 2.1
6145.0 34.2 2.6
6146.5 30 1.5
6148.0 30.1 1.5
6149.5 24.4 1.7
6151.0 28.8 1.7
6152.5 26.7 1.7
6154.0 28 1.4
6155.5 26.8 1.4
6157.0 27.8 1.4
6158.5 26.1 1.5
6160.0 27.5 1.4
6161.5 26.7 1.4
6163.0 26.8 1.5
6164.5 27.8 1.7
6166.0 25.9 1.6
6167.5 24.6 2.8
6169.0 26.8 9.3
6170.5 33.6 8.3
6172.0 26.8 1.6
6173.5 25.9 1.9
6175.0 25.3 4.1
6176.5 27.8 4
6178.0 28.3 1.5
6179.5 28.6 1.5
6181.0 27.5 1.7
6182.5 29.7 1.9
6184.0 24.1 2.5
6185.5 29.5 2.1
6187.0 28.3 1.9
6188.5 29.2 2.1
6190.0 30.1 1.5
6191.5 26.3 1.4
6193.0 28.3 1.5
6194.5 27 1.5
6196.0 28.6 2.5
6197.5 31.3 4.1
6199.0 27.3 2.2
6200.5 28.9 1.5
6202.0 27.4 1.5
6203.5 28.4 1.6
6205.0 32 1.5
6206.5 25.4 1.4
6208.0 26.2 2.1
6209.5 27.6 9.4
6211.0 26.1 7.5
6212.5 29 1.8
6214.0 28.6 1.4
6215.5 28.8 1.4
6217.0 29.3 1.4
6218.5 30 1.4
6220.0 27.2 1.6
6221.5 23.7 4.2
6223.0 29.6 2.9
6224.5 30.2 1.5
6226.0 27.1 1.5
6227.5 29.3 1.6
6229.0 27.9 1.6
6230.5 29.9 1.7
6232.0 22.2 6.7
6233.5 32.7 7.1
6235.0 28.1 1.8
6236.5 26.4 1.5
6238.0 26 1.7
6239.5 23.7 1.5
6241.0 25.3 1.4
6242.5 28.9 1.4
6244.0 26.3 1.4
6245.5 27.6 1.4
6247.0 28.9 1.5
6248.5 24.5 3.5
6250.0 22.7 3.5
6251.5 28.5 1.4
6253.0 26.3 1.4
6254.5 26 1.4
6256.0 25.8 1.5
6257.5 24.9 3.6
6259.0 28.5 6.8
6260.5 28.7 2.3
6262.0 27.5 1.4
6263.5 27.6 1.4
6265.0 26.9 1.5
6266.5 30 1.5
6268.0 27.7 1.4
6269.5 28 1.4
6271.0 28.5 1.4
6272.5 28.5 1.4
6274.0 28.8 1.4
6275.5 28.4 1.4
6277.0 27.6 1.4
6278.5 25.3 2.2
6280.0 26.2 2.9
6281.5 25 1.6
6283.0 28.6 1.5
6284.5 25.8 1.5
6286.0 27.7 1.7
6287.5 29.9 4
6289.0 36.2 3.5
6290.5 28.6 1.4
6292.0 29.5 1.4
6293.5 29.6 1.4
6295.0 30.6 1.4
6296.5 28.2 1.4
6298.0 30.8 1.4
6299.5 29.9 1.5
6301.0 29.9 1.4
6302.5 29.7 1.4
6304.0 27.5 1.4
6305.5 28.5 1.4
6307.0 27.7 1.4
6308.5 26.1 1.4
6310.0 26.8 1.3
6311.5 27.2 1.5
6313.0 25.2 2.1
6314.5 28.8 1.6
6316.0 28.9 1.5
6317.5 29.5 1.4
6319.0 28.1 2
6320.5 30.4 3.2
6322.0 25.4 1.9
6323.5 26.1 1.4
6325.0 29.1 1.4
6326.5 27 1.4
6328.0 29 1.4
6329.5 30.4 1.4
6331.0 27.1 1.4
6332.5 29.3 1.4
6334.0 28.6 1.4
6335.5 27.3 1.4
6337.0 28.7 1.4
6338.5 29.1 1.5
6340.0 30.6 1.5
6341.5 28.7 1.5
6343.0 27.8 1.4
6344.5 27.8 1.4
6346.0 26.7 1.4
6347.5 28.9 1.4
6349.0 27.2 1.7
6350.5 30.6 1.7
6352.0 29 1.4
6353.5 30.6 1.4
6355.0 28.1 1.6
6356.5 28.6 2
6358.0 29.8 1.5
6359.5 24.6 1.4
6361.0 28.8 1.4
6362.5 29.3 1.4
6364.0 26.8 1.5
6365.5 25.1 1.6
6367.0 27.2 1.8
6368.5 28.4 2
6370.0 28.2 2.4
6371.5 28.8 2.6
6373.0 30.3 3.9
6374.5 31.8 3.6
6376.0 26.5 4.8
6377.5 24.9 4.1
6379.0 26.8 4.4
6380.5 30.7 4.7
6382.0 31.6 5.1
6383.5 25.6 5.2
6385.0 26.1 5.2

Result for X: 27.5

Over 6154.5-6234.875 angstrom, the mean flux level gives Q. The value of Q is 27.9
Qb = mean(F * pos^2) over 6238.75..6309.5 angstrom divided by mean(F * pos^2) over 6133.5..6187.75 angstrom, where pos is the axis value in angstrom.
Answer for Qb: 1.04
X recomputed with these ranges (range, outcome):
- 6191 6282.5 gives 27.5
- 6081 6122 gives 29.2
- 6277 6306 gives 28.8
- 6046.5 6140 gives 29.1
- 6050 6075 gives 29.5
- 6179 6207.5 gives 28.3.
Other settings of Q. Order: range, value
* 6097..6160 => 28.5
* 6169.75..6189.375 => 28.1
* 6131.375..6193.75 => 27.9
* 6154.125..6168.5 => 26.7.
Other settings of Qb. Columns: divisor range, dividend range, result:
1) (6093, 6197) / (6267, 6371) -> 1.06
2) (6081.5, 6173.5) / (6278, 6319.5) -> 1.05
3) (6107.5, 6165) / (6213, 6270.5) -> 1.00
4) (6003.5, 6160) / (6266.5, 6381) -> 1.06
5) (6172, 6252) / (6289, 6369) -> 1.07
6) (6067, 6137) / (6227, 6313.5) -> 1.01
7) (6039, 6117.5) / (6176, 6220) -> 1.00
